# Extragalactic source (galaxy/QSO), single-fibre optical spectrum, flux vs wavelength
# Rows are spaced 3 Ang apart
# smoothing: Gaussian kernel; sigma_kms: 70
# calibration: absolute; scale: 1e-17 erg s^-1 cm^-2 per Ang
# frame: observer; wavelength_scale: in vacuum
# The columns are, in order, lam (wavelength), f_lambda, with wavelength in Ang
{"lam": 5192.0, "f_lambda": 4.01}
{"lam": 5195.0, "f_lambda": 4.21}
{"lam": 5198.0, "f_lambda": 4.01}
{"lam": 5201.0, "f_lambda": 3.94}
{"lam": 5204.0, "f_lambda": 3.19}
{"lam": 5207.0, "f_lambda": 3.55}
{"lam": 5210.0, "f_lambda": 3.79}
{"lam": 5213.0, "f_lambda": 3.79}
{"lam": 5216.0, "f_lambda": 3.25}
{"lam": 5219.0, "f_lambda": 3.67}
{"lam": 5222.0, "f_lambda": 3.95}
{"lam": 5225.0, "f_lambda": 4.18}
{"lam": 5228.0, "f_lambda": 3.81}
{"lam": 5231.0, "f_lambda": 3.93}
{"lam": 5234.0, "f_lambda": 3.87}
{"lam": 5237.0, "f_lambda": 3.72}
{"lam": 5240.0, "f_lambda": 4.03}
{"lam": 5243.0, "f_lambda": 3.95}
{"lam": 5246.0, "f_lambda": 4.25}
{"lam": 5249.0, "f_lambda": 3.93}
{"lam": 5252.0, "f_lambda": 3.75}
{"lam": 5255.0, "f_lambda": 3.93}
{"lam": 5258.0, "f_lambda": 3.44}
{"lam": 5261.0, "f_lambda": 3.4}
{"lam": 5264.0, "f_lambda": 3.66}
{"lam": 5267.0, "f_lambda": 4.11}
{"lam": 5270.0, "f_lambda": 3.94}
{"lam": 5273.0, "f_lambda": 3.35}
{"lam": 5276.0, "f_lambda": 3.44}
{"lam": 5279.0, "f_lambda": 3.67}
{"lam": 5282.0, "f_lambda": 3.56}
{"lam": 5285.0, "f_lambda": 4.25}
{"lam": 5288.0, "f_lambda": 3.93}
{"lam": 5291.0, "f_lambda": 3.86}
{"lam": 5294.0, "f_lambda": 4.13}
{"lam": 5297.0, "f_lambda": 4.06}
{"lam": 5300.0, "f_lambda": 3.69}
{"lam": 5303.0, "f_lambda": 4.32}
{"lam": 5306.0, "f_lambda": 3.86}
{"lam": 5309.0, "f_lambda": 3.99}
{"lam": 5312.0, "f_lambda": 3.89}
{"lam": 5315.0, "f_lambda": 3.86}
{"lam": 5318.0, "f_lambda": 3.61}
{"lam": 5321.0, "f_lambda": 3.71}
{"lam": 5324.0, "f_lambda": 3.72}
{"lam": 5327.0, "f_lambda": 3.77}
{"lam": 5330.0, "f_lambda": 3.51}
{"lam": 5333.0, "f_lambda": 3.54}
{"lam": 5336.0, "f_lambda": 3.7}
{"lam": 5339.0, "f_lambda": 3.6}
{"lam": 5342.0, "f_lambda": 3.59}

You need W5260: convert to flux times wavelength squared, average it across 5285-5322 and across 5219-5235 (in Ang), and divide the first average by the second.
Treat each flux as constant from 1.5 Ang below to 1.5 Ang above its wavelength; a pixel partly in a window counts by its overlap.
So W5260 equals 1.03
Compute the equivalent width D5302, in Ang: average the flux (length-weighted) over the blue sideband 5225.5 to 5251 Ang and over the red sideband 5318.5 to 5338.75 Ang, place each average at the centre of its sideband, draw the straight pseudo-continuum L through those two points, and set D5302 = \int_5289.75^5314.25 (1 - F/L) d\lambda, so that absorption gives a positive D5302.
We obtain -1.5 Ang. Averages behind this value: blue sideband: 3.94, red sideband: 3.65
